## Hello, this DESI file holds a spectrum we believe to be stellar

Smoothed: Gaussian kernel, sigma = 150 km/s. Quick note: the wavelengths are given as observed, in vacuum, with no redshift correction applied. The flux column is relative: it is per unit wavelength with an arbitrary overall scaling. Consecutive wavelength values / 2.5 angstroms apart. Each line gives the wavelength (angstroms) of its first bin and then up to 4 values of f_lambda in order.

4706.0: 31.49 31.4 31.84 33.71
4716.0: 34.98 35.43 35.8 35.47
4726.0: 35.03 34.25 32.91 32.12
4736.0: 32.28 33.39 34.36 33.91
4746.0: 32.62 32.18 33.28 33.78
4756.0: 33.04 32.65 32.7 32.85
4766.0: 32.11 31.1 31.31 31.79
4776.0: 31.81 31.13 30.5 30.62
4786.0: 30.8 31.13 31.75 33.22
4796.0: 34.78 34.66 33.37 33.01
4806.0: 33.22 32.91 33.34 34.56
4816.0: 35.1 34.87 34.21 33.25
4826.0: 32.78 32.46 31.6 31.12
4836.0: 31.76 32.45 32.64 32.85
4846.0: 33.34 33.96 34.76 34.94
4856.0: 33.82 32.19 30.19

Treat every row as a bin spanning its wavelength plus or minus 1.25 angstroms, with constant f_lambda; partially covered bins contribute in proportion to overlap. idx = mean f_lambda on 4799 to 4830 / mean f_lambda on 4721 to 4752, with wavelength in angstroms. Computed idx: 1.0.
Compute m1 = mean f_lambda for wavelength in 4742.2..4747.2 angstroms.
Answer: 33.3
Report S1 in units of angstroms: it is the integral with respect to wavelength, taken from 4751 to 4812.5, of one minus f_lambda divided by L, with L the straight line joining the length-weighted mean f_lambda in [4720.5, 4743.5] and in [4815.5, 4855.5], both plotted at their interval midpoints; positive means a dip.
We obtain 2.1 angstroms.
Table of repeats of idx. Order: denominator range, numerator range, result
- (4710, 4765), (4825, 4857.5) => 0.98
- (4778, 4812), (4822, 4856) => 1.01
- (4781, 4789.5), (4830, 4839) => 1.03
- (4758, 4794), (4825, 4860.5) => 1.04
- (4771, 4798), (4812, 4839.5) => 1.04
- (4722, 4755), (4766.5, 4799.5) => 0.95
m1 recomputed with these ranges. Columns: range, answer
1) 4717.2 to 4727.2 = 35.4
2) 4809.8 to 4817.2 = 34.3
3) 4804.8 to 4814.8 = 33.5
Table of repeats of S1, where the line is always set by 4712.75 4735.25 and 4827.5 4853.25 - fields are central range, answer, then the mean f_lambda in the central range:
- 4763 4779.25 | 1.0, 31.7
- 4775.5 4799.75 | 1.1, 32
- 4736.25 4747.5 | 0.2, 33.4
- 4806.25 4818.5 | -0.3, 34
